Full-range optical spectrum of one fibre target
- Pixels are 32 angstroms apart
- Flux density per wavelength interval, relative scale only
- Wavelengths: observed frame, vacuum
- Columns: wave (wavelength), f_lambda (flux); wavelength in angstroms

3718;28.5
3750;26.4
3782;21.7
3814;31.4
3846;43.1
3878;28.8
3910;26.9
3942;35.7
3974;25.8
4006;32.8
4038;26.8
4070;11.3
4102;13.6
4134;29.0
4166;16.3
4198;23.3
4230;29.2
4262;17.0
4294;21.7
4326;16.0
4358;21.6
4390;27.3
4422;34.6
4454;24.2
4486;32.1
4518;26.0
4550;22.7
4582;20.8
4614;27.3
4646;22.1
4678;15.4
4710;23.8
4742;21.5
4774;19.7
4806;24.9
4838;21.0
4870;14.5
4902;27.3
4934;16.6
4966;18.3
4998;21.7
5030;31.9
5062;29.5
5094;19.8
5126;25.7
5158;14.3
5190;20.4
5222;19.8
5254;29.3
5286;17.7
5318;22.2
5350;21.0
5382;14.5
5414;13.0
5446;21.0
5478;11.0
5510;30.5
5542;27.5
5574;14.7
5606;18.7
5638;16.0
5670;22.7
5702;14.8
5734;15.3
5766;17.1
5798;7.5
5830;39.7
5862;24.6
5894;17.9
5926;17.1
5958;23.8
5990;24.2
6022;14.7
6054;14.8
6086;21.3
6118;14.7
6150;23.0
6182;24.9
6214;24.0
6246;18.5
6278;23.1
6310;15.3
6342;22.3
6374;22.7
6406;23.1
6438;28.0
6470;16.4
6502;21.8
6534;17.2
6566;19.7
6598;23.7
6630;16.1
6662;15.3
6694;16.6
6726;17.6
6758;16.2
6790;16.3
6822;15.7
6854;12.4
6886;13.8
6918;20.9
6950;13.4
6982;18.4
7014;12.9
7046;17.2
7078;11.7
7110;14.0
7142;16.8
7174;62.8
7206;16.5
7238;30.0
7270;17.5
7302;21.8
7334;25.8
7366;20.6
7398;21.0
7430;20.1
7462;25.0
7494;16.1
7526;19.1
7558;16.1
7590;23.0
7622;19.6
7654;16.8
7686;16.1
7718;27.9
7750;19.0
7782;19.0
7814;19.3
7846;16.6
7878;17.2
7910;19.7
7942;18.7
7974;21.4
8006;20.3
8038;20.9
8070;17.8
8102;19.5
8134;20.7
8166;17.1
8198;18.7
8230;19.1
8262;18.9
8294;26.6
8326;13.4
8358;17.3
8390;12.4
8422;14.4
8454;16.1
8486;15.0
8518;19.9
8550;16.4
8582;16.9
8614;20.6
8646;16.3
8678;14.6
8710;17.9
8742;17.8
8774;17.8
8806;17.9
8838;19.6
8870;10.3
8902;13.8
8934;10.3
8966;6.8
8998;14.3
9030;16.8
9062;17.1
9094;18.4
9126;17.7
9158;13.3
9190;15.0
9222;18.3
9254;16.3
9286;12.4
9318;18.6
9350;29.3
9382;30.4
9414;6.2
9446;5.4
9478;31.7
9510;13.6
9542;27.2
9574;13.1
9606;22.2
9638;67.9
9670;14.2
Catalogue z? 0.923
